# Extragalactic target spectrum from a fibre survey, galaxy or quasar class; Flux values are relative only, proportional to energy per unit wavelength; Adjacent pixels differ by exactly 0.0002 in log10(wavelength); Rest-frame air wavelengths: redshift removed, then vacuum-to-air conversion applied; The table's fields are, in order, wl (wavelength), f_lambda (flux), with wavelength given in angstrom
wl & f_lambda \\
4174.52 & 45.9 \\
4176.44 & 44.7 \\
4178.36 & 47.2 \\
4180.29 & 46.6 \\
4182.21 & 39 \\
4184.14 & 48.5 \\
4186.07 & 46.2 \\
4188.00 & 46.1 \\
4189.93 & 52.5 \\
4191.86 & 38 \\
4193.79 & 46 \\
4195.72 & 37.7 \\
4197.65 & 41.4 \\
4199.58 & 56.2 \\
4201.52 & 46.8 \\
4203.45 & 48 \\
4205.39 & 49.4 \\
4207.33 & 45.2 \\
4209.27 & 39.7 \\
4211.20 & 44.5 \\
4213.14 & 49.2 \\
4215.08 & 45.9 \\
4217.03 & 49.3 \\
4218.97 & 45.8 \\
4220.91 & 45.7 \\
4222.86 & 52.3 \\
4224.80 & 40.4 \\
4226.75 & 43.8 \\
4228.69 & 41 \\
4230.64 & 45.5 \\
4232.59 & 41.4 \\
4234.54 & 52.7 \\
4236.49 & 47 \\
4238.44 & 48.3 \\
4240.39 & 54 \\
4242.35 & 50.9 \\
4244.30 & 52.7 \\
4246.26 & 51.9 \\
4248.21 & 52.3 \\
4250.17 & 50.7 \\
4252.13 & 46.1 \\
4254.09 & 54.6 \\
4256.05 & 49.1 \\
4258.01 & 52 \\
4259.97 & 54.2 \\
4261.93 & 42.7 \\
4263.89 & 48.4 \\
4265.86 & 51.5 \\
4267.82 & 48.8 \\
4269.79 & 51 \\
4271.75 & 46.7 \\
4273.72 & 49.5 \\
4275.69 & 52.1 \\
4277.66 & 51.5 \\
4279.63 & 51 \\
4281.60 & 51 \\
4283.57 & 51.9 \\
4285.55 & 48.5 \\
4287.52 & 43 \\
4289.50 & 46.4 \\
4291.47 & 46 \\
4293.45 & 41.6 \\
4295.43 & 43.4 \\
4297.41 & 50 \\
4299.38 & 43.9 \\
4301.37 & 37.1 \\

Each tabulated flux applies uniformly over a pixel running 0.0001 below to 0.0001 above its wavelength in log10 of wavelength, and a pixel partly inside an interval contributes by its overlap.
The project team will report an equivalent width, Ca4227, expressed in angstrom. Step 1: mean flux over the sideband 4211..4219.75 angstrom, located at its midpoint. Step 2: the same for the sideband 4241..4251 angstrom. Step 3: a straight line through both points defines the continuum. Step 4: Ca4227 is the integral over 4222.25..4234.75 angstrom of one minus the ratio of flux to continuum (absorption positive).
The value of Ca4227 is 1.14 angstrom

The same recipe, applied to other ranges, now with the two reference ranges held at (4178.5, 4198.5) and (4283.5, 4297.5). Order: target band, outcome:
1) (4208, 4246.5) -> -1.83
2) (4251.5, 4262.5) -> -1.19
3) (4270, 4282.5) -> -1.32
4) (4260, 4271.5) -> -0.88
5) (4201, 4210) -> -0.28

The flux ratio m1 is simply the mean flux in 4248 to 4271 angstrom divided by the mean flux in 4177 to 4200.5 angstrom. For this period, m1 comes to 1.10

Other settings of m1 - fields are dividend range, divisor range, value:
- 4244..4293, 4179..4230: 1.09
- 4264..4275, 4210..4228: 1.07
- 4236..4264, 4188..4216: 1.10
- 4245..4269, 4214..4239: 1.09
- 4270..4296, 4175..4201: 1.06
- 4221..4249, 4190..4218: 1.05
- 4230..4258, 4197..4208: 1.04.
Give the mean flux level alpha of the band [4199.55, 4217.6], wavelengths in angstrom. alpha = 46.9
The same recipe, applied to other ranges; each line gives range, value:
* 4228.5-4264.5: 49.4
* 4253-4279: 50.2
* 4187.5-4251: 47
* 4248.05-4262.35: 50.4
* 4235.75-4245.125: 50.6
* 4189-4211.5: 45.5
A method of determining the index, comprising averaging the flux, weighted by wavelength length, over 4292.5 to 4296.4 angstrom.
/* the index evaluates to 42.5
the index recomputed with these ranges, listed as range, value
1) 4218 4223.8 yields 47.9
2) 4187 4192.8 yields 45.5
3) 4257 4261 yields 53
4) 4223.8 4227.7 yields 42.2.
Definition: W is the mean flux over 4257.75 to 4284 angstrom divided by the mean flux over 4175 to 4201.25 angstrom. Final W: 1.1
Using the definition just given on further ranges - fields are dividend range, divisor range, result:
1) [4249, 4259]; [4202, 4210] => 1.10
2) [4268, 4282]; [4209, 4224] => 1.07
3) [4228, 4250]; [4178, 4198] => 1.10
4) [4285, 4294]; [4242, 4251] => 0.87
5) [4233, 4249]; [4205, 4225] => 1.10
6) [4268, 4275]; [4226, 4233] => 1.14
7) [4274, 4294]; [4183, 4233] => 1.06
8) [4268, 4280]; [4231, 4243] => 1.03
